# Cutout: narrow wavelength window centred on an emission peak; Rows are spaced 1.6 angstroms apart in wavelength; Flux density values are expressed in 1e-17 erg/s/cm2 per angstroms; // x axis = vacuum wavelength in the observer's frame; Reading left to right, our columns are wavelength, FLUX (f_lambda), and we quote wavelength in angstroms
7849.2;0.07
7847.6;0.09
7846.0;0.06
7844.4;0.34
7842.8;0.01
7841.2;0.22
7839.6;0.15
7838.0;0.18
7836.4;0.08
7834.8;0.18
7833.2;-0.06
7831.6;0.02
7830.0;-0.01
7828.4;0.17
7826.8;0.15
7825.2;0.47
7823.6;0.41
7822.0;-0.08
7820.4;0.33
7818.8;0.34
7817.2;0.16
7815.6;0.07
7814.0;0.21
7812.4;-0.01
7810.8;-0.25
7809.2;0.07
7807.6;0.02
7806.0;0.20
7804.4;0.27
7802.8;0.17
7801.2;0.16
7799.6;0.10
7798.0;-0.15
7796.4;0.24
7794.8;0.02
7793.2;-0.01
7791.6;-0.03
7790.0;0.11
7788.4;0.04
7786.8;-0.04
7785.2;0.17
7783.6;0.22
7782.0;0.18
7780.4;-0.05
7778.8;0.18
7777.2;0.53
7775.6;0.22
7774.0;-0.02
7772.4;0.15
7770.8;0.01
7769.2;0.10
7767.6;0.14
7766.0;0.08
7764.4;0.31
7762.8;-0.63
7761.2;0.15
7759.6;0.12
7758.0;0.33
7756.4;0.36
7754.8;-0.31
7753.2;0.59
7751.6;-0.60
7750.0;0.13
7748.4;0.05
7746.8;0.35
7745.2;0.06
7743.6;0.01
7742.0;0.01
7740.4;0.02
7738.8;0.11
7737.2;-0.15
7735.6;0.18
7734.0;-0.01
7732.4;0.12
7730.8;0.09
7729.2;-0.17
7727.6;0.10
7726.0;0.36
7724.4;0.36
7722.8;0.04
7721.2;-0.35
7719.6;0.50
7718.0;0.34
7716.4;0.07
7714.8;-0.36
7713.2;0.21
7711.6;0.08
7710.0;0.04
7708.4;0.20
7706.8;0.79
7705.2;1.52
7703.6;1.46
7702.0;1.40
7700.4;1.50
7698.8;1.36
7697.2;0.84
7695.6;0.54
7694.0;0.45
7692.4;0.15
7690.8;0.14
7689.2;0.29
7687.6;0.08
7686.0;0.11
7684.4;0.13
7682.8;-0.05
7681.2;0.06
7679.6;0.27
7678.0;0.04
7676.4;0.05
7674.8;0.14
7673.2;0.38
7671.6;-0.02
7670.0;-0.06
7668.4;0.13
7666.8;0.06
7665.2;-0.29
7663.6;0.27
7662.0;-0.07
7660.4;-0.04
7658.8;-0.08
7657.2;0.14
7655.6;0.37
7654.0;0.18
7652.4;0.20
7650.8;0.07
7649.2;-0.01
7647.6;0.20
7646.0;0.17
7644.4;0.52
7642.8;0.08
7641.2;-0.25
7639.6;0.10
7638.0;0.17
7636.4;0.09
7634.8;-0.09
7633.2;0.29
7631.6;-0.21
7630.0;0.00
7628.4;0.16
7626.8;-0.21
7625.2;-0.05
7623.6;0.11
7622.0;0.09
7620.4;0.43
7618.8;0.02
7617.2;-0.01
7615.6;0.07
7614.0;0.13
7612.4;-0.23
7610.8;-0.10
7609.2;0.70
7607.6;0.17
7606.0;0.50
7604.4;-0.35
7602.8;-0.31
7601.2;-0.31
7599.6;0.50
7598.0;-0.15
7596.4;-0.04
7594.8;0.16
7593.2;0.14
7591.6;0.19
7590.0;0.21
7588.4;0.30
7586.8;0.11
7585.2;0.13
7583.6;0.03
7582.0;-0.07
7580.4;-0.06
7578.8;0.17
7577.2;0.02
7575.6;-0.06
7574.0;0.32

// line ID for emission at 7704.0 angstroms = [O II] 3727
